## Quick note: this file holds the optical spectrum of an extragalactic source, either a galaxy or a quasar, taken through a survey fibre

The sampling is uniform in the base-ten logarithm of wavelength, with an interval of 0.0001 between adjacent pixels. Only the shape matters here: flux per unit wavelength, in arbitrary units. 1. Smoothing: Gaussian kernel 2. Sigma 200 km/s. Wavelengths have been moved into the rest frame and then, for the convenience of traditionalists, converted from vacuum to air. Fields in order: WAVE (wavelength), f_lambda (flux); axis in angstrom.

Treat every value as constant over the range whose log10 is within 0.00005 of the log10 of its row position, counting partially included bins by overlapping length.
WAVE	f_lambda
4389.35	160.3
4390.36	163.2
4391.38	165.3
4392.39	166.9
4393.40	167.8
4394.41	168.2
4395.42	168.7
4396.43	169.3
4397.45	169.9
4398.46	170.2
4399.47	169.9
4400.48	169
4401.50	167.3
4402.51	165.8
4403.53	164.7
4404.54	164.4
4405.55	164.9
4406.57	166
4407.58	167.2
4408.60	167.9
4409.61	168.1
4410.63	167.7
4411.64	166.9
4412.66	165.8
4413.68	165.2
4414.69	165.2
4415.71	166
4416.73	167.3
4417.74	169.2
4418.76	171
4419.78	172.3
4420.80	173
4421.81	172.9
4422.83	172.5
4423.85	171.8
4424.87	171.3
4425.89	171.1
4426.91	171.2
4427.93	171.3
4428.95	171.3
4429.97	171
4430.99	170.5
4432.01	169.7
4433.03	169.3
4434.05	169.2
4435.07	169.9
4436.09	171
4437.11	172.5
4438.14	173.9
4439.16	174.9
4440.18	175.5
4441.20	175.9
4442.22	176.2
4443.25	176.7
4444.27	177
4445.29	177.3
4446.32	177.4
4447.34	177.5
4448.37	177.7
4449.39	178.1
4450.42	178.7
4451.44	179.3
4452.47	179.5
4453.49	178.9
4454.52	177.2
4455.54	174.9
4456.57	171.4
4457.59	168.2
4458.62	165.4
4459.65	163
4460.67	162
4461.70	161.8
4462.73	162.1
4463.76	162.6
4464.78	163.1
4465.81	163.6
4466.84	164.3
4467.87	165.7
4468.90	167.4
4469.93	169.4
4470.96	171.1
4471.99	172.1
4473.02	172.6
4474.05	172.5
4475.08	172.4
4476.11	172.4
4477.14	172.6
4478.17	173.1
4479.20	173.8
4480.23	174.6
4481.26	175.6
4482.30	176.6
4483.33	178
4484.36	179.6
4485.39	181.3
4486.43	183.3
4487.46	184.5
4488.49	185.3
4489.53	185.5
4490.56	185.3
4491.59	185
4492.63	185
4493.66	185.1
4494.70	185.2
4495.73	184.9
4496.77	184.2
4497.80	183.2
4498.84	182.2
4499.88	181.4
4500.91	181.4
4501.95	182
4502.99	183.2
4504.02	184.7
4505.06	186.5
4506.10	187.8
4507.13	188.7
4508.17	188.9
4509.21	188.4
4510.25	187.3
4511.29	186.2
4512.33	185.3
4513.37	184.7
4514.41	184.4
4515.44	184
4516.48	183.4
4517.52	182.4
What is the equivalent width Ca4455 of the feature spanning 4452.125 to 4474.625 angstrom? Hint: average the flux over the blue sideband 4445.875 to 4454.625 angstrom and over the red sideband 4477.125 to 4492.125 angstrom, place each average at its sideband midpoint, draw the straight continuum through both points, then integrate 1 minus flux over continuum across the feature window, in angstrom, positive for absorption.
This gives 1.3 angstrom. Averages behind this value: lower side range 178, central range 169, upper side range 180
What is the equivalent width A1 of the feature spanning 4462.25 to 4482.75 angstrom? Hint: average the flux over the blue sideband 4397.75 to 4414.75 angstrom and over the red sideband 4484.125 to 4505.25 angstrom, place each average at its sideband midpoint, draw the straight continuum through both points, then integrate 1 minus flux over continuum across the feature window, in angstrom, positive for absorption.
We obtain 1.1 angstrom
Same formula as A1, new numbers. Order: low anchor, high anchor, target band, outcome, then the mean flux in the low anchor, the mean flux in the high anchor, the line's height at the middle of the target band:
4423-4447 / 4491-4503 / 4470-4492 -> 0.4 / 173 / 184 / 181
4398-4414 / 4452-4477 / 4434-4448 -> -0.6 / 167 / 169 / 168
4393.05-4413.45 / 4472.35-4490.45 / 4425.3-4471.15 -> 0.5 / 167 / 177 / 173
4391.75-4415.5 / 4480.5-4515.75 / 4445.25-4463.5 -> 0.4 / 167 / 184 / 176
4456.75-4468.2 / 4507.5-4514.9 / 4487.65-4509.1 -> -0.5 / 164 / 186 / 180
